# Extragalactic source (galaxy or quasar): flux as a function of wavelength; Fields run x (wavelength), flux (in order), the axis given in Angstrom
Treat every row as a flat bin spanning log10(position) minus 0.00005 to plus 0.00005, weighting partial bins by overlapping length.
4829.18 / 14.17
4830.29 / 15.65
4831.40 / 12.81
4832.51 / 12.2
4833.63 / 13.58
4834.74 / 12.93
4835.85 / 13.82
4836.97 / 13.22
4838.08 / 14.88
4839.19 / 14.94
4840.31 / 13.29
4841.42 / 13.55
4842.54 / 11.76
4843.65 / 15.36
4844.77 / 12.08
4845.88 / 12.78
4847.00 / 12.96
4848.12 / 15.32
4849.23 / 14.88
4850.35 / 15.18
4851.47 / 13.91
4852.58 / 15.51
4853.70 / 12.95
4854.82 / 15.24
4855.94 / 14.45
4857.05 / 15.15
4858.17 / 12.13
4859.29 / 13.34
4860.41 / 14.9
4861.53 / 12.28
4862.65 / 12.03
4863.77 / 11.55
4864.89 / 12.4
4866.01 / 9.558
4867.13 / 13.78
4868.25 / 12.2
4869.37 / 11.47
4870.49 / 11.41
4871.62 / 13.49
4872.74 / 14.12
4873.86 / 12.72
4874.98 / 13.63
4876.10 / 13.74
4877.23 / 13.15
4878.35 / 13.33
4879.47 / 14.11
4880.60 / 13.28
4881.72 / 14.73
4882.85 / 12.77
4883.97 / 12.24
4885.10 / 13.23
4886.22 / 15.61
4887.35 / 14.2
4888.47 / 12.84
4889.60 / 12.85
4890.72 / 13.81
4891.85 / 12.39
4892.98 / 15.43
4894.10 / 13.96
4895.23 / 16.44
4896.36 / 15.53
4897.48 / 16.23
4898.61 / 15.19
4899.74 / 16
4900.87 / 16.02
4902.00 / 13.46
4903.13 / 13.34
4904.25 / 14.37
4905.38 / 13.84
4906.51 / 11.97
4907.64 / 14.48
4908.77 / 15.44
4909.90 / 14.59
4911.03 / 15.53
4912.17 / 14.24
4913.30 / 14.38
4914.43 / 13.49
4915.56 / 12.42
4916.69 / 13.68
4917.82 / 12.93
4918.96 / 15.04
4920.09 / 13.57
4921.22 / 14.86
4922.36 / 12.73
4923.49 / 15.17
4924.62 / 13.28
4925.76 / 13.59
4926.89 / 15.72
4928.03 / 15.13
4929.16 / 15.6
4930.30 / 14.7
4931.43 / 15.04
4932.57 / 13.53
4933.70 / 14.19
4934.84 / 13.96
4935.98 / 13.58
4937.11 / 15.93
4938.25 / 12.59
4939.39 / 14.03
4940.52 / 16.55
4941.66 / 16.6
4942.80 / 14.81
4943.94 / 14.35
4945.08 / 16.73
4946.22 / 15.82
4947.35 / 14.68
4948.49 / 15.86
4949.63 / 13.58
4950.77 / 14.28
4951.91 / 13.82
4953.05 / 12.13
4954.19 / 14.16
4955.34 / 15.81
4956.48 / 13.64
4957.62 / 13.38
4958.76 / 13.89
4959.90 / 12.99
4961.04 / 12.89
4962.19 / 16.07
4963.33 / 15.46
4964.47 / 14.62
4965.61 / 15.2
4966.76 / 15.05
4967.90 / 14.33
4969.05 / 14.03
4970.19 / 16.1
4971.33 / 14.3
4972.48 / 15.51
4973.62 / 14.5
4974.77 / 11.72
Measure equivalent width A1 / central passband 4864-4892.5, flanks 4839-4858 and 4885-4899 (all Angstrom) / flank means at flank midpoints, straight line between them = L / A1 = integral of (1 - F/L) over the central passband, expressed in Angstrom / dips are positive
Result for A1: 2.5 Angstrom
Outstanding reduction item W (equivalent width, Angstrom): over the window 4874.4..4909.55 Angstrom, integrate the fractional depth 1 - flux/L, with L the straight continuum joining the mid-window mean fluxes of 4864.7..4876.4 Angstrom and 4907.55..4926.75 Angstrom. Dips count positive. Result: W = -2.2 Angstrom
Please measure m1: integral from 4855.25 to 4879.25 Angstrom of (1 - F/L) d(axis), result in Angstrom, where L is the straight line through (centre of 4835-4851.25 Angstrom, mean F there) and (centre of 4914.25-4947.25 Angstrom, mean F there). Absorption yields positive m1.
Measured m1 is 1.9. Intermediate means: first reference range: 13.8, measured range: 12.9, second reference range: 14.5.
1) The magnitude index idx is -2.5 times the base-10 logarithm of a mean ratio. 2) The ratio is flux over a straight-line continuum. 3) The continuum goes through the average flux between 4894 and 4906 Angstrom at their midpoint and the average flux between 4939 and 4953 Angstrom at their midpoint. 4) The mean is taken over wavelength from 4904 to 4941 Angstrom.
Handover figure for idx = 0.06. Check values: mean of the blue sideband 15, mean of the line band 14.2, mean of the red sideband 15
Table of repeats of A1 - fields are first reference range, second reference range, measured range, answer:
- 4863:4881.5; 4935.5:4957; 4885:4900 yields -1.4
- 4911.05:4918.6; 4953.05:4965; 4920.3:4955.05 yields -1.5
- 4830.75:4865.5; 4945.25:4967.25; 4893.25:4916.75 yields -0.8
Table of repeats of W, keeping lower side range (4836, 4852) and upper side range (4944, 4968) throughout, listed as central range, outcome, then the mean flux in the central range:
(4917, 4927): 0.2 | 14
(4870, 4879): 0.5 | 13.2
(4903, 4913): 0.0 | 14.2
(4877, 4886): 0.4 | 13.5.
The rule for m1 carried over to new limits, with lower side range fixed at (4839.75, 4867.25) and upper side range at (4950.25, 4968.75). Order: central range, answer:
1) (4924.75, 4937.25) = -0.5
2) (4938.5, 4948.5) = -0.9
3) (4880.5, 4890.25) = 0.1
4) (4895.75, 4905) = -0.8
